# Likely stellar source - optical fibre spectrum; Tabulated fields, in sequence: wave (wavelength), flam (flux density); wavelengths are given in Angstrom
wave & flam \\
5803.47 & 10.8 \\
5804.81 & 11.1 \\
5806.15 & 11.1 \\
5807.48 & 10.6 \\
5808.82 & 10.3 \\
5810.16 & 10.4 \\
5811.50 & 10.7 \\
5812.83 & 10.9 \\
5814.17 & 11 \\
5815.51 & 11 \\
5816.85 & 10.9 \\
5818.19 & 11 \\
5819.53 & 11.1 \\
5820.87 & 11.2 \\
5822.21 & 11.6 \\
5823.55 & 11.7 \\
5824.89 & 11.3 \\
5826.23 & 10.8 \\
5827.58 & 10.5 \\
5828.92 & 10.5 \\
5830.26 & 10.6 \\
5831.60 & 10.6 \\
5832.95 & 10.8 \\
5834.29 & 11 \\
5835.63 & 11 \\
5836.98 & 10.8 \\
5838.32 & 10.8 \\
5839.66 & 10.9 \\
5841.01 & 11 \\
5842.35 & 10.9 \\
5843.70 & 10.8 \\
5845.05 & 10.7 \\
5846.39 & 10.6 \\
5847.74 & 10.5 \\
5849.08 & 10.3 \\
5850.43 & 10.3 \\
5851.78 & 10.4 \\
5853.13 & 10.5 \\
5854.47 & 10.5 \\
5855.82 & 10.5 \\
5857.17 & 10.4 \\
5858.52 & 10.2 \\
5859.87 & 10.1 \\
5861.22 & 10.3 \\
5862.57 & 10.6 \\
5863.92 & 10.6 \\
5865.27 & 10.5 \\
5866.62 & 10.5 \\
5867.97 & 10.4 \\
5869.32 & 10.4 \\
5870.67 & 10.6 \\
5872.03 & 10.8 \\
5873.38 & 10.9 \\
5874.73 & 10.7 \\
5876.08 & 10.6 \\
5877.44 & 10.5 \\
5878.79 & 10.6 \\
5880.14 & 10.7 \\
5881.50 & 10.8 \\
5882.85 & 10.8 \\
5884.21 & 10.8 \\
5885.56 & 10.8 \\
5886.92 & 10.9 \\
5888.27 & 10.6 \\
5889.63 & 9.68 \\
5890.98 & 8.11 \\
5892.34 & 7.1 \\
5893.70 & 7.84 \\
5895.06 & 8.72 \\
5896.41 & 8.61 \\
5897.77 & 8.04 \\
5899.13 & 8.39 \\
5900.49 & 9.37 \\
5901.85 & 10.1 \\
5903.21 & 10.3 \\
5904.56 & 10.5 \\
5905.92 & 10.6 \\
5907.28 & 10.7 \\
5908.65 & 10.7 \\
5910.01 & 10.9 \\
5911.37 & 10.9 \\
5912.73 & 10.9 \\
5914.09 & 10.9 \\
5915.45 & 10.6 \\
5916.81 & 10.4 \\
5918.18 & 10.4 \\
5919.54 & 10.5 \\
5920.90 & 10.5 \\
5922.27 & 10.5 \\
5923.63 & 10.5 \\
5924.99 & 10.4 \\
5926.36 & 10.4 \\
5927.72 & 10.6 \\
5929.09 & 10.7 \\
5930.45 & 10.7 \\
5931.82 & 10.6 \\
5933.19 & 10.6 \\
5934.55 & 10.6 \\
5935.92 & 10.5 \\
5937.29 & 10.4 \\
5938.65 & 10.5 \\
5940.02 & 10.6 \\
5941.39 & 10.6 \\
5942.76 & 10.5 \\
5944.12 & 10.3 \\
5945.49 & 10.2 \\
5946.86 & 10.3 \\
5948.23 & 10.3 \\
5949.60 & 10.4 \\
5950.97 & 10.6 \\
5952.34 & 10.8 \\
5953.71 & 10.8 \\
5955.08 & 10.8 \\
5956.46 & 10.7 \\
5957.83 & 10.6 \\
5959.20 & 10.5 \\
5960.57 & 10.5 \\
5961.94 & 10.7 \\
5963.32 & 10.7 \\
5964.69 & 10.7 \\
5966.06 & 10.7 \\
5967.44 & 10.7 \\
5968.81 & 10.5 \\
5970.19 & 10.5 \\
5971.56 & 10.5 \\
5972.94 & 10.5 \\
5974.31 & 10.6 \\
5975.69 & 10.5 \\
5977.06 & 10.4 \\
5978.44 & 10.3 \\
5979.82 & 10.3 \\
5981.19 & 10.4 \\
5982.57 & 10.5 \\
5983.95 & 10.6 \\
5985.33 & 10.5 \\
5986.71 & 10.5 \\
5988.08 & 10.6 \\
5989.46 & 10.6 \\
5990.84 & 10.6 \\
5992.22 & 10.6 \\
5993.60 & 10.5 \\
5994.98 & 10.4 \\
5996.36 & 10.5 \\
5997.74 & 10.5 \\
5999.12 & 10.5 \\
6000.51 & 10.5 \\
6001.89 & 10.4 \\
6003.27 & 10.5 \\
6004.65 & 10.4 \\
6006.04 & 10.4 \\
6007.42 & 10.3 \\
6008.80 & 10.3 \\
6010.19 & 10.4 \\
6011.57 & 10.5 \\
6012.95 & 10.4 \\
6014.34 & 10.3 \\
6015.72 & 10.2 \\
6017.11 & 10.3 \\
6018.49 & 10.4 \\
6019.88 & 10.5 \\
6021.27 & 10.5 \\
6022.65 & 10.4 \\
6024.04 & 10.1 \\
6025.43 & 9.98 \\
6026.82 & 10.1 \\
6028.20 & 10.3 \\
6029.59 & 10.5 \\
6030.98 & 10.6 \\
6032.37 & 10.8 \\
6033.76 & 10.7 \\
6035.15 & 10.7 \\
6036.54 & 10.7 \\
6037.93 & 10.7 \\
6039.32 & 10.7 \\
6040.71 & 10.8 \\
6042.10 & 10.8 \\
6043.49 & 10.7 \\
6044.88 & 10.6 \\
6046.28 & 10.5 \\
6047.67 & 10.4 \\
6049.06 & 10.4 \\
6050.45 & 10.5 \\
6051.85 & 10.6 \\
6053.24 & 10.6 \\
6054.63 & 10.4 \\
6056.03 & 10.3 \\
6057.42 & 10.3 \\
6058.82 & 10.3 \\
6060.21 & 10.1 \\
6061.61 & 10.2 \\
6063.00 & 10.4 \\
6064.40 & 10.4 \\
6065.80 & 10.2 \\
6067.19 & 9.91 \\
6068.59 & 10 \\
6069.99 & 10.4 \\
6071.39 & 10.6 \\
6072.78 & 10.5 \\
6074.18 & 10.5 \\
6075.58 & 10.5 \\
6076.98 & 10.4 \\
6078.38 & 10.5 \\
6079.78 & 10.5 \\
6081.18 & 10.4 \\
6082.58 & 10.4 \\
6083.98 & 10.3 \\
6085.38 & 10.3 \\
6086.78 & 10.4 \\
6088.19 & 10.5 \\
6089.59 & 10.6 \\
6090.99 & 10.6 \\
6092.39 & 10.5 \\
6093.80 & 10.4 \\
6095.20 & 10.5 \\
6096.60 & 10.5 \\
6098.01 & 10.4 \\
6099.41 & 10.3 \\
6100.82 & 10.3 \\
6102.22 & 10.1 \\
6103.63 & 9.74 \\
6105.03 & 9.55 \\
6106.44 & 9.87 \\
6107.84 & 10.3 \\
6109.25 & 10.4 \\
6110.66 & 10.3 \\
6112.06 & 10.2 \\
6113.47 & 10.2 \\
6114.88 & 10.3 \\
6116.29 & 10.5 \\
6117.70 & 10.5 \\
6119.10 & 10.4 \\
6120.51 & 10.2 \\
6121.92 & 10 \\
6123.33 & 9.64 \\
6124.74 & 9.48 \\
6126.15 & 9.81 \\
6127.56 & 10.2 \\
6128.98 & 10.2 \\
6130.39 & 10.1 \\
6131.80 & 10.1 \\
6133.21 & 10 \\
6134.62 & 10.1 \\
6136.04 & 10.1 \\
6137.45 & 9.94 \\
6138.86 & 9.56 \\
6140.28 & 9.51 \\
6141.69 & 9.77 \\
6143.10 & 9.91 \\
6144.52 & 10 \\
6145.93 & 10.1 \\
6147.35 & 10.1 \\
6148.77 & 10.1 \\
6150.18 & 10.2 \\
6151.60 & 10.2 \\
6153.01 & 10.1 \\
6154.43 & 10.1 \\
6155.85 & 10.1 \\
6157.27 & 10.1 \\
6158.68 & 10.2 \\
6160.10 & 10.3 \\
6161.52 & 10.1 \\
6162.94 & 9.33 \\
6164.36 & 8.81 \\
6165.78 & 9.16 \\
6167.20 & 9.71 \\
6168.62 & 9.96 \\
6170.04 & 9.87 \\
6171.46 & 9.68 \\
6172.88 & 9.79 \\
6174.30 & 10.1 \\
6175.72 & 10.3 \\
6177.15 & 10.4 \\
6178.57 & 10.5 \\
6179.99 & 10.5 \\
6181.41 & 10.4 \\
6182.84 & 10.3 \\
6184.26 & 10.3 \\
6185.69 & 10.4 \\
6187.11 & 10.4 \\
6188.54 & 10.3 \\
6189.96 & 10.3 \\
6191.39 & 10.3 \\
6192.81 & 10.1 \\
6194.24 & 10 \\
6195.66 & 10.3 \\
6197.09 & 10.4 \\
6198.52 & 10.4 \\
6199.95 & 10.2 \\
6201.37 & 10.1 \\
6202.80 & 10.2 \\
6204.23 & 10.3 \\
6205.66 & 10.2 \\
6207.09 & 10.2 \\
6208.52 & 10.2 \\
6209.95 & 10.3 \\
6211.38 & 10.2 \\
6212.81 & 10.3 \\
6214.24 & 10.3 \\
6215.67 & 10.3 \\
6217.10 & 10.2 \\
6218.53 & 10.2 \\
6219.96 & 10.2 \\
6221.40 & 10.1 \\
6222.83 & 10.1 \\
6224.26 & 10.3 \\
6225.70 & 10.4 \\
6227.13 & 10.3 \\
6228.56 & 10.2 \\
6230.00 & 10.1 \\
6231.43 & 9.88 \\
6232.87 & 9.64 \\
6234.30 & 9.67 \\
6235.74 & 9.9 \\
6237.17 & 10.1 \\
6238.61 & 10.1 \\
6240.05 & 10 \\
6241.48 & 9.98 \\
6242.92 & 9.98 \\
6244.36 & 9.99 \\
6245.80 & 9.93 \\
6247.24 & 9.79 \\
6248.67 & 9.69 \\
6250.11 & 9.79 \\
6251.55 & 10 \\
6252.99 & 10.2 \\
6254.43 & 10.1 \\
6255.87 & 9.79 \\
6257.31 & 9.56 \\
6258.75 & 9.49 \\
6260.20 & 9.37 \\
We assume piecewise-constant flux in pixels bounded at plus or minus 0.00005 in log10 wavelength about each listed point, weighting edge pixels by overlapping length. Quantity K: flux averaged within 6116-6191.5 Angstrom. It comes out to 10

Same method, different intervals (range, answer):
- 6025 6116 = 10.4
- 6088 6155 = 10.1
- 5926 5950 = 10.5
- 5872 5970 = 10.3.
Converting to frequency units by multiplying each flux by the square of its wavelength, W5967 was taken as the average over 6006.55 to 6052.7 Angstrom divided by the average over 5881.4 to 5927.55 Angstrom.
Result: 1.09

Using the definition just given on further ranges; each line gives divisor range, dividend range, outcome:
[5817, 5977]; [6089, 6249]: 1.06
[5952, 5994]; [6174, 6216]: 1.05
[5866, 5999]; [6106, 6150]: 1.03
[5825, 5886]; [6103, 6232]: 1.06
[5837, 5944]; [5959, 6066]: 1.06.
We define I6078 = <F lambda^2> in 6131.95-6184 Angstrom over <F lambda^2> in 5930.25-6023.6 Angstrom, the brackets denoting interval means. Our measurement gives 1.01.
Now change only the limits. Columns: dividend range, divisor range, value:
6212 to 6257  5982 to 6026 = 1.04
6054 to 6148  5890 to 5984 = 1.05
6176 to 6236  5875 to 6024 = 1.07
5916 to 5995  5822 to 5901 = 1.05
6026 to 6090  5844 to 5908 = 1.10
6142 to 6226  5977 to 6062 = 1.02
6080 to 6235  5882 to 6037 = 1.04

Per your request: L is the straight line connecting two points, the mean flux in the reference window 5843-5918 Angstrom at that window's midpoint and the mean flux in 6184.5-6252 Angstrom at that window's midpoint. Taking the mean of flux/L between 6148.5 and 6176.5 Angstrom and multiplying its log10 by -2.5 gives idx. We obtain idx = 0.03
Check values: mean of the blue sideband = 10.2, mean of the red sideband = 10.1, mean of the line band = 9.91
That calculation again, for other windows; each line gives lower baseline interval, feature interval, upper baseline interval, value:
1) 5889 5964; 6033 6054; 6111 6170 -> -0.057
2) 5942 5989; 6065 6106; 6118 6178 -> -0.019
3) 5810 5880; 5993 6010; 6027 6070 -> 0.010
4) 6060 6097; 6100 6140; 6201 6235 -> 0.027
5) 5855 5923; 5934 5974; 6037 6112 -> -0.030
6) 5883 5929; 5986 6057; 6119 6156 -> -0.050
